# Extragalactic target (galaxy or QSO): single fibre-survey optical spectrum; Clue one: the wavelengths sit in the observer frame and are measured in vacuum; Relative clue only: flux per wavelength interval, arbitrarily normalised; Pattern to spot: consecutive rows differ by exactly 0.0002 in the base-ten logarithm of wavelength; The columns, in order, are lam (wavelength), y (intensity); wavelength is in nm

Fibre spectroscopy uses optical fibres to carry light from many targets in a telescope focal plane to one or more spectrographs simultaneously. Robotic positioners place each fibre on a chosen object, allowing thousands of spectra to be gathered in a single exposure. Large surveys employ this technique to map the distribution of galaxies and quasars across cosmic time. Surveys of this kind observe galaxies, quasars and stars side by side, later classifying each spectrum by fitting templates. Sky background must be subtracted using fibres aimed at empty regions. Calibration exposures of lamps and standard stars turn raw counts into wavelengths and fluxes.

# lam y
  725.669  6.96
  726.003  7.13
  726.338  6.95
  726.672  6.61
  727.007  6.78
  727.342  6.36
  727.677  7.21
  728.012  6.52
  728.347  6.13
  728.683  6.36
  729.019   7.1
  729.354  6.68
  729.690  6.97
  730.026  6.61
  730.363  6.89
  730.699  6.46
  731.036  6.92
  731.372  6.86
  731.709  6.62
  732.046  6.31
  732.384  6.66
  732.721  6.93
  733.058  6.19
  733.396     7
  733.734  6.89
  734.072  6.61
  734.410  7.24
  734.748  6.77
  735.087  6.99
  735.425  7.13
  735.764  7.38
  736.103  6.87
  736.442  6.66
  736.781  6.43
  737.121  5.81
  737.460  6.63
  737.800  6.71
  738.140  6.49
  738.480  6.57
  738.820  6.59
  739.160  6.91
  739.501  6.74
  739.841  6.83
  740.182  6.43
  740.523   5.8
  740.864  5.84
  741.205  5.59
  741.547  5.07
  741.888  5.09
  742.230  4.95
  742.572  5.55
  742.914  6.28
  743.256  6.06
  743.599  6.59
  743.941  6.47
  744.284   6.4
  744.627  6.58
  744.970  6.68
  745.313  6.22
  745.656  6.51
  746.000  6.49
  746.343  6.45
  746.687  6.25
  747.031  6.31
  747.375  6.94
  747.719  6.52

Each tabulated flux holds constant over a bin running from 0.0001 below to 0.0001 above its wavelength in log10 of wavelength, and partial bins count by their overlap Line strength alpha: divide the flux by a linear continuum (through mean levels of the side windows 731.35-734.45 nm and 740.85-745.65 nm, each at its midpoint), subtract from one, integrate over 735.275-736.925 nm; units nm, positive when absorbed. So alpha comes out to -0.11 nm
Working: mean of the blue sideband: 6.7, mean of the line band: 6.9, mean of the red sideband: 5.98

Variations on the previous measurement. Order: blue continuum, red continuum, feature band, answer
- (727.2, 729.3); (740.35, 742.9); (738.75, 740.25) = -0.285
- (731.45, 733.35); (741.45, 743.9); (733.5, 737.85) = -0.326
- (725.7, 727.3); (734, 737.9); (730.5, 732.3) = 0.043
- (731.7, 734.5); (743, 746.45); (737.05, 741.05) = 0.069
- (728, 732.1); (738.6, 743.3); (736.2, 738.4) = -0.093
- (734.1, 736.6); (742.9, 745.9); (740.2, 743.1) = 0.451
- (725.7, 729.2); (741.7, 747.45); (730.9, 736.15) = -0.236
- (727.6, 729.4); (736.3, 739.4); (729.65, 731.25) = -0.033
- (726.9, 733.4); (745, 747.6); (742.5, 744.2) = 0.070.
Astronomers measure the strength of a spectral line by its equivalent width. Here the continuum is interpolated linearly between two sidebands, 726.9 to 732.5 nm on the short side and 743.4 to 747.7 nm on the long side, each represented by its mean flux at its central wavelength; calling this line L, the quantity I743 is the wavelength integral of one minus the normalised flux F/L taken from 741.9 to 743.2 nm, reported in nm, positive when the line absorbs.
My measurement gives 0.19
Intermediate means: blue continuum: 6.67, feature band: 5.57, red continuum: 6.49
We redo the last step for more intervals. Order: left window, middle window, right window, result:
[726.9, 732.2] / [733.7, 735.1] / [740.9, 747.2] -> -0.090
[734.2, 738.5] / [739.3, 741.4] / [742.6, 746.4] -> 0.120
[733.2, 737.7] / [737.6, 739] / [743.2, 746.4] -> 0.021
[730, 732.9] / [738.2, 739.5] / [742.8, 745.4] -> -0.029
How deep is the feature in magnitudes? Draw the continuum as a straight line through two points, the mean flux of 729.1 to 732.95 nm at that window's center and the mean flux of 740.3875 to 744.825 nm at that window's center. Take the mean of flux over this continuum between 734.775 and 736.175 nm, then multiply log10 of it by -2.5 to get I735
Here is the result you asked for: -0.11 mag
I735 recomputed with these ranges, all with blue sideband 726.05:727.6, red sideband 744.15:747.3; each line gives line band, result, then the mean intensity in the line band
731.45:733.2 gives 0.02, 6.56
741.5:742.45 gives 0.27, 5.06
